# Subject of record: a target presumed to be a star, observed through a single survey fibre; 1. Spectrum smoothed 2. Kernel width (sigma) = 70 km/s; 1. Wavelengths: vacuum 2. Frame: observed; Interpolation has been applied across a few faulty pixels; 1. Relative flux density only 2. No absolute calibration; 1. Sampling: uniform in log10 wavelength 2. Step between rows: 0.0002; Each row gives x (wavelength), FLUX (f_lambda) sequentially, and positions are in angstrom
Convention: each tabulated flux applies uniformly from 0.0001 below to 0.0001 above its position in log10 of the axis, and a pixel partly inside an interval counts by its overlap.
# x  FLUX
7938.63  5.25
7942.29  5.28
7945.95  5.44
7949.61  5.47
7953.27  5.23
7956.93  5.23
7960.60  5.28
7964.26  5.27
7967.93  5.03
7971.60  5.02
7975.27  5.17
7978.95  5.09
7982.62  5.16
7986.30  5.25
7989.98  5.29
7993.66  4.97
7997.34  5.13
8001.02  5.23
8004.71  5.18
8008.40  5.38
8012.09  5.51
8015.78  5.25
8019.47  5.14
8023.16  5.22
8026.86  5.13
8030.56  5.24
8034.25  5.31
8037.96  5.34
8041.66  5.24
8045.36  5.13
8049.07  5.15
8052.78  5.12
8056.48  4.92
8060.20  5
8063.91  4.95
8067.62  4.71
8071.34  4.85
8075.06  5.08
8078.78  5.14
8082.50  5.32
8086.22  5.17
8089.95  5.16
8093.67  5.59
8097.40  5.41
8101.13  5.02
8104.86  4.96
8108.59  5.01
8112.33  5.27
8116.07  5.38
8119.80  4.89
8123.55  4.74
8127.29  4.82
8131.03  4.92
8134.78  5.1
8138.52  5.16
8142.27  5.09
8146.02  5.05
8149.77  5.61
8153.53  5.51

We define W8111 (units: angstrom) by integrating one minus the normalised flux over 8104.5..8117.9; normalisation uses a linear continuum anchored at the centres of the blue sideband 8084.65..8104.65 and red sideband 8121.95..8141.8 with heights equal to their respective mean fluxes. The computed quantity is -0.1 angstrom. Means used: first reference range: 5.25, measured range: 5.17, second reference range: 4.96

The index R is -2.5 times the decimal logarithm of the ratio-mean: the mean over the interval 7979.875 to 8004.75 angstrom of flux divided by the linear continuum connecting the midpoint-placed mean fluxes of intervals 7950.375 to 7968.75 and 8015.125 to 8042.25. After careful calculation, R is 0.01 mag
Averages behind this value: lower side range 5.23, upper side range 5.23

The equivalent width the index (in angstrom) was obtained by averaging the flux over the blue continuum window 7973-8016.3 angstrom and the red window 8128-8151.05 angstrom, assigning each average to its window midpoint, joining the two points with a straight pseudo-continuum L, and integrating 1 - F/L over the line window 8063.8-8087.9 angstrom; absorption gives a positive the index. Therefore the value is 0.6 angstrom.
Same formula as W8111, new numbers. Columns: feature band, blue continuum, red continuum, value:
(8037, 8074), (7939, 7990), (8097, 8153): 0.9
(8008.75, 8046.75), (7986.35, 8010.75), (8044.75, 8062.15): -1.0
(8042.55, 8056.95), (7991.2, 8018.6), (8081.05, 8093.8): 0.4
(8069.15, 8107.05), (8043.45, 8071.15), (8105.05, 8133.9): -1.3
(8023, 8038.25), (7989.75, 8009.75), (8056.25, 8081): -0.5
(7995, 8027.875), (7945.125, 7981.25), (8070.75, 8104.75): -0.2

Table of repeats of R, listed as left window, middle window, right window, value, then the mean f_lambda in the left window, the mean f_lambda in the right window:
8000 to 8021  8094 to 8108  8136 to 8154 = 0.02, 5.28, 5.26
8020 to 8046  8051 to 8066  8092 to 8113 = 0.05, 5.23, 5.2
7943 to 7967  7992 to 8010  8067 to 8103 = 0.02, 5.31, 5.16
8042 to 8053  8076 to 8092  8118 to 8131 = -0.04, 5.15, 4.83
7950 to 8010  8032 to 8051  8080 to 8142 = -0.02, 5.19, 5.12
